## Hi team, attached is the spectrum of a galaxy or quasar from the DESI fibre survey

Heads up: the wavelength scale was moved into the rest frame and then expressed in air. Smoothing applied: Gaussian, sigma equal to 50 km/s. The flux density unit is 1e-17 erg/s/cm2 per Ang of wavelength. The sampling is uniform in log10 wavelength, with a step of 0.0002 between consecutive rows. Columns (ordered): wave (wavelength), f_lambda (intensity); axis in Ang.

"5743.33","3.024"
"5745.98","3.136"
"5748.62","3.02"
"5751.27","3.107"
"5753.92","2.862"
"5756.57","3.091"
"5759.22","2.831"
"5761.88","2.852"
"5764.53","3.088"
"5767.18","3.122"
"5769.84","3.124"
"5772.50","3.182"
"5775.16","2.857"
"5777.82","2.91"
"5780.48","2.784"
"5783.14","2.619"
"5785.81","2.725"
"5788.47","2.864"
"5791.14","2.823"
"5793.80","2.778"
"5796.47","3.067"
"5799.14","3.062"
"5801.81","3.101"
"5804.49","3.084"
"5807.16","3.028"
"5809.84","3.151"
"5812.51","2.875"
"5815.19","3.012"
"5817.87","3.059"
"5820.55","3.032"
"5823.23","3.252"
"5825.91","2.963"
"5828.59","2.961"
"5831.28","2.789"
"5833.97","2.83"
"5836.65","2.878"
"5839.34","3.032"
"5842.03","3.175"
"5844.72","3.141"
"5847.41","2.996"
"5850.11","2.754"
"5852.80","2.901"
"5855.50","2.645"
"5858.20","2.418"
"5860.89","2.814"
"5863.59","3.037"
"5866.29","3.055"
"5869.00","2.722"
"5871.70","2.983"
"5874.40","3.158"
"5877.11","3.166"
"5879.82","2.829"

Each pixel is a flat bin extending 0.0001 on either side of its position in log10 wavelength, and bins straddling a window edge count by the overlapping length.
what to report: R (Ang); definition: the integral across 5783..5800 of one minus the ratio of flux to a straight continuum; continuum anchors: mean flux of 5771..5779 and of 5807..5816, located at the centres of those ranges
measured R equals 0.8 Ang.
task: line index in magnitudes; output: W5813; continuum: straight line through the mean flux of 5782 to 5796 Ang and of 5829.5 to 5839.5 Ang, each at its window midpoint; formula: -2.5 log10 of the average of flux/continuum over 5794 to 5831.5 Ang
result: -0.08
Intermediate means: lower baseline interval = 2.78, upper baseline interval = 2.87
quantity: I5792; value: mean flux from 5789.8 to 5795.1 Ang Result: 2.8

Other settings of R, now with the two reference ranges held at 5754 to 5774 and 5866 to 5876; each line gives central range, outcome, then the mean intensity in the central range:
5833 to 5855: 0.3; 2.95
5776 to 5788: 1.0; 2.77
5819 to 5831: -0.1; 3.03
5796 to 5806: -0.2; 3.08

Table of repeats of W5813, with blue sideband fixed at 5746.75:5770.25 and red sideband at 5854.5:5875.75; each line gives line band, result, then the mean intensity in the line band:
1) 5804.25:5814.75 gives -0.03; 3.03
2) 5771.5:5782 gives 0.02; 2.92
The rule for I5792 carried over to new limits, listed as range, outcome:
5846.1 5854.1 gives 2.88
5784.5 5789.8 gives 2.8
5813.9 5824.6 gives 3.09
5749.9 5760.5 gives 2.97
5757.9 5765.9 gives 2.93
